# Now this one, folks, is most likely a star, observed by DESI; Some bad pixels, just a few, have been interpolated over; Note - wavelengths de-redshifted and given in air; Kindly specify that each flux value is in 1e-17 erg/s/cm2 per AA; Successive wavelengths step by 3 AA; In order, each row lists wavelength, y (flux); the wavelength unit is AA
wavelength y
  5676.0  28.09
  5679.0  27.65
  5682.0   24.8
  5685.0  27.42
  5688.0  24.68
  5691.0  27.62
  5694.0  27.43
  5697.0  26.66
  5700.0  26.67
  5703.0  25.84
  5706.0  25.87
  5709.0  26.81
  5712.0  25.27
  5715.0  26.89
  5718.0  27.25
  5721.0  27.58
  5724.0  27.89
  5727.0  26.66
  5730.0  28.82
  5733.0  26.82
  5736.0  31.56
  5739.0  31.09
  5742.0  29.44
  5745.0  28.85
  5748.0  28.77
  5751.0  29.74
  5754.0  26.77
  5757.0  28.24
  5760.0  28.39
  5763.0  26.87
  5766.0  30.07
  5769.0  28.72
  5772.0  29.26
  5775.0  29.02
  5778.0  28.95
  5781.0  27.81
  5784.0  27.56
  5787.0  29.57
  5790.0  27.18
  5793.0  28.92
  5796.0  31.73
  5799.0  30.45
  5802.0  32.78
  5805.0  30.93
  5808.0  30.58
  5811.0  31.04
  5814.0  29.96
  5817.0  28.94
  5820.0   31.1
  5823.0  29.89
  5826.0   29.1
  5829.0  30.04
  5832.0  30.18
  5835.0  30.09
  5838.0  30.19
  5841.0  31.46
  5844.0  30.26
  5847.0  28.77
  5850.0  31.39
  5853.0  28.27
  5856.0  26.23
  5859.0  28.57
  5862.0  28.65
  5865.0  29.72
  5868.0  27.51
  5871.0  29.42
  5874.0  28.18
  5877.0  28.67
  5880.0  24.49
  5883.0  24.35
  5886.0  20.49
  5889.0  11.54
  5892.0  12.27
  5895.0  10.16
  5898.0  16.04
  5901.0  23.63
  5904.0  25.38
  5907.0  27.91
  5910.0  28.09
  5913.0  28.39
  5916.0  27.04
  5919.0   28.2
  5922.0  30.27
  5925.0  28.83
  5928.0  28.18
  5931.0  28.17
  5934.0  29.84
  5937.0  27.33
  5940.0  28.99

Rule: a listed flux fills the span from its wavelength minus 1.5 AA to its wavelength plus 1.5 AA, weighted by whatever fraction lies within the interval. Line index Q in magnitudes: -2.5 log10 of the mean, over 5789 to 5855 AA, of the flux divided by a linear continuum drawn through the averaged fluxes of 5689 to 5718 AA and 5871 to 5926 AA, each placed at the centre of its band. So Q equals -0.21 mag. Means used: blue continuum 26.6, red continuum 23.7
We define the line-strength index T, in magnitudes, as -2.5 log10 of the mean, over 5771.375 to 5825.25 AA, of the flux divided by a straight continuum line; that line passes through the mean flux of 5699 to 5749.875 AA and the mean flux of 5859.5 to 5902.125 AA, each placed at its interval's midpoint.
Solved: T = -0.17 mag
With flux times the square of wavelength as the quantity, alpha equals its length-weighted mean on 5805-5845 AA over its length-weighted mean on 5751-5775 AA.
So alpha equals 1.1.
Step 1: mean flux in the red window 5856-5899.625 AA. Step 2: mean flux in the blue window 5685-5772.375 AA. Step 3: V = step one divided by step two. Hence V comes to 0.8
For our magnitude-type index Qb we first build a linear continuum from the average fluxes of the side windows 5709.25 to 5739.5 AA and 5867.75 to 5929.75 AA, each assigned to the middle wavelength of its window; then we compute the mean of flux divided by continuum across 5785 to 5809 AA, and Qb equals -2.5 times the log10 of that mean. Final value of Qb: -0.15 mag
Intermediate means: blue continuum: 27.8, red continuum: 24.2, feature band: 30.2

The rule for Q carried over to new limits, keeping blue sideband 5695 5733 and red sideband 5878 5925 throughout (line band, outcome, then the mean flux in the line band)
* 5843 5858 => -0.21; 28.9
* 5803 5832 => -0.22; 30.2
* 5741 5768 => -0.10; 28.6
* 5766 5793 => -0.13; 28.6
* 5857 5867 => -0.21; 28.8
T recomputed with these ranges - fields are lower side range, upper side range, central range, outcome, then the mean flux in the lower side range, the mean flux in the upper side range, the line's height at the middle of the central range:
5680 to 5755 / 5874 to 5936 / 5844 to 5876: -0.151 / 27.5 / 24.2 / 25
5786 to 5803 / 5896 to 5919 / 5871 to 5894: 0.207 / 30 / 25.1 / 26.2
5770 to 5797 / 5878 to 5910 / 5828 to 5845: -0.226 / 28.8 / 20.2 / 24.7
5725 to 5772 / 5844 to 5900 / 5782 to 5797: -0.062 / 28.7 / 24.3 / 27.3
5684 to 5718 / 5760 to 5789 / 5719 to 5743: -0.051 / 26.5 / 28.6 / 27.4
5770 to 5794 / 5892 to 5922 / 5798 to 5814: -0.129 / 28.5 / 23.6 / 27.6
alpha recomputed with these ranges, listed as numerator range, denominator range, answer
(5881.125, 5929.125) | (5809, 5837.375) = 0.79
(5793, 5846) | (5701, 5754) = 1.13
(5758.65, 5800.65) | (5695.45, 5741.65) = 1.07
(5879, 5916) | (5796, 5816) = 0.71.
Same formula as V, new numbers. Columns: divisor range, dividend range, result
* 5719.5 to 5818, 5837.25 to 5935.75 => 0.89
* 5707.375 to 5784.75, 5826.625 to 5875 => 1.04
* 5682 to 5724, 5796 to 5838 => 1.14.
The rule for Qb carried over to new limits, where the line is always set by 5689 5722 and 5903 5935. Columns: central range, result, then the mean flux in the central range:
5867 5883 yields 0.02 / 27.3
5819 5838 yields -0.09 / 30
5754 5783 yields -0.05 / 28.5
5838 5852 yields -0.10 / 30.4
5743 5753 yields -0.08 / 29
